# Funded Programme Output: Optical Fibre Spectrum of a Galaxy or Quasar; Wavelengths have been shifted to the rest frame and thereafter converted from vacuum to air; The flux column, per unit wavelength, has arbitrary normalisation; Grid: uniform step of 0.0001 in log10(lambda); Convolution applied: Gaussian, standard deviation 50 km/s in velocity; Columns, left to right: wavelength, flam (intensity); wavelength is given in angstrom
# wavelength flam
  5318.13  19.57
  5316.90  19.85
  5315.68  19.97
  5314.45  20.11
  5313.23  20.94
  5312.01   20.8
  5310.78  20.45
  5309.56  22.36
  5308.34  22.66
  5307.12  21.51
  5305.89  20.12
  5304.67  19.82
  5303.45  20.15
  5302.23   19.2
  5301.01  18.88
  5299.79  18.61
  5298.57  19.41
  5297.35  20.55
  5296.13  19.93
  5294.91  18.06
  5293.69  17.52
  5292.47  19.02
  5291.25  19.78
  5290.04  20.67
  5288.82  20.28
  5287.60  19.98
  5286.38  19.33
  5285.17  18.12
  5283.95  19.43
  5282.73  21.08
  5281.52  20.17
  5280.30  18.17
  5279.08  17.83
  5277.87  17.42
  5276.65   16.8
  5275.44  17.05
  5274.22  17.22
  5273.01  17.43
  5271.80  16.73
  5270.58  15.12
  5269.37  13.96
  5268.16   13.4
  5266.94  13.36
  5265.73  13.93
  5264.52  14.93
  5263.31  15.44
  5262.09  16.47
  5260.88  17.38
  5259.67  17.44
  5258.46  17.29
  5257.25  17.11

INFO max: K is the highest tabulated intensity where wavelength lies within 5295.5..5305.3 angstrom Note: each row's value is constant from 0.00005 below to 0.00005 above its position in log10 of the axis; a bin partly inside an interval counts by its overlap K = 20.55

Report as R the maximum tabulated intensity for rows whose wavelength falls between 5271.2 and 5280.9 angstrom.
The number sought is 18.17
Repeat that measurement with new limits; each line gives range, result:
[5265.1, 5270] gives 13.96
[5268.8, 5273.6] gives 17.43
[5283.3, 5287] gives 19.43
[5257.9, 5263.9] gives 17.44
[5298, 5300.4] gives 19.41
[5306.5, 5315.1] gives 22.66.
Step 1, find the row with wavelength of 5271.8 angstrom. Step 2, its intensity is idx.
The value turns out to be 16.73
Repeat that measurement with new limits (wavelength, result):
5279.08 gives 17.83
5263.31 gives 15.44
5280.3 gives 18.17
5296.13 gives 19.93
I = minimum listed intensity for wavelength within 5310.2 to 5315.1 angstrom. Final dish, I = 20.11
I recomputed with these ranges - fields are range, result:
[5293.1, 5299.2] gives 17.52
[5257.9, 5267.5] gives 13.36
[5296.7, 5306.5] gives 18.61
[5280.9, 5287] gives 18.12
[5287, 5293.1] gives 19.02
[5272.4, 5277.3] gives 16.8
